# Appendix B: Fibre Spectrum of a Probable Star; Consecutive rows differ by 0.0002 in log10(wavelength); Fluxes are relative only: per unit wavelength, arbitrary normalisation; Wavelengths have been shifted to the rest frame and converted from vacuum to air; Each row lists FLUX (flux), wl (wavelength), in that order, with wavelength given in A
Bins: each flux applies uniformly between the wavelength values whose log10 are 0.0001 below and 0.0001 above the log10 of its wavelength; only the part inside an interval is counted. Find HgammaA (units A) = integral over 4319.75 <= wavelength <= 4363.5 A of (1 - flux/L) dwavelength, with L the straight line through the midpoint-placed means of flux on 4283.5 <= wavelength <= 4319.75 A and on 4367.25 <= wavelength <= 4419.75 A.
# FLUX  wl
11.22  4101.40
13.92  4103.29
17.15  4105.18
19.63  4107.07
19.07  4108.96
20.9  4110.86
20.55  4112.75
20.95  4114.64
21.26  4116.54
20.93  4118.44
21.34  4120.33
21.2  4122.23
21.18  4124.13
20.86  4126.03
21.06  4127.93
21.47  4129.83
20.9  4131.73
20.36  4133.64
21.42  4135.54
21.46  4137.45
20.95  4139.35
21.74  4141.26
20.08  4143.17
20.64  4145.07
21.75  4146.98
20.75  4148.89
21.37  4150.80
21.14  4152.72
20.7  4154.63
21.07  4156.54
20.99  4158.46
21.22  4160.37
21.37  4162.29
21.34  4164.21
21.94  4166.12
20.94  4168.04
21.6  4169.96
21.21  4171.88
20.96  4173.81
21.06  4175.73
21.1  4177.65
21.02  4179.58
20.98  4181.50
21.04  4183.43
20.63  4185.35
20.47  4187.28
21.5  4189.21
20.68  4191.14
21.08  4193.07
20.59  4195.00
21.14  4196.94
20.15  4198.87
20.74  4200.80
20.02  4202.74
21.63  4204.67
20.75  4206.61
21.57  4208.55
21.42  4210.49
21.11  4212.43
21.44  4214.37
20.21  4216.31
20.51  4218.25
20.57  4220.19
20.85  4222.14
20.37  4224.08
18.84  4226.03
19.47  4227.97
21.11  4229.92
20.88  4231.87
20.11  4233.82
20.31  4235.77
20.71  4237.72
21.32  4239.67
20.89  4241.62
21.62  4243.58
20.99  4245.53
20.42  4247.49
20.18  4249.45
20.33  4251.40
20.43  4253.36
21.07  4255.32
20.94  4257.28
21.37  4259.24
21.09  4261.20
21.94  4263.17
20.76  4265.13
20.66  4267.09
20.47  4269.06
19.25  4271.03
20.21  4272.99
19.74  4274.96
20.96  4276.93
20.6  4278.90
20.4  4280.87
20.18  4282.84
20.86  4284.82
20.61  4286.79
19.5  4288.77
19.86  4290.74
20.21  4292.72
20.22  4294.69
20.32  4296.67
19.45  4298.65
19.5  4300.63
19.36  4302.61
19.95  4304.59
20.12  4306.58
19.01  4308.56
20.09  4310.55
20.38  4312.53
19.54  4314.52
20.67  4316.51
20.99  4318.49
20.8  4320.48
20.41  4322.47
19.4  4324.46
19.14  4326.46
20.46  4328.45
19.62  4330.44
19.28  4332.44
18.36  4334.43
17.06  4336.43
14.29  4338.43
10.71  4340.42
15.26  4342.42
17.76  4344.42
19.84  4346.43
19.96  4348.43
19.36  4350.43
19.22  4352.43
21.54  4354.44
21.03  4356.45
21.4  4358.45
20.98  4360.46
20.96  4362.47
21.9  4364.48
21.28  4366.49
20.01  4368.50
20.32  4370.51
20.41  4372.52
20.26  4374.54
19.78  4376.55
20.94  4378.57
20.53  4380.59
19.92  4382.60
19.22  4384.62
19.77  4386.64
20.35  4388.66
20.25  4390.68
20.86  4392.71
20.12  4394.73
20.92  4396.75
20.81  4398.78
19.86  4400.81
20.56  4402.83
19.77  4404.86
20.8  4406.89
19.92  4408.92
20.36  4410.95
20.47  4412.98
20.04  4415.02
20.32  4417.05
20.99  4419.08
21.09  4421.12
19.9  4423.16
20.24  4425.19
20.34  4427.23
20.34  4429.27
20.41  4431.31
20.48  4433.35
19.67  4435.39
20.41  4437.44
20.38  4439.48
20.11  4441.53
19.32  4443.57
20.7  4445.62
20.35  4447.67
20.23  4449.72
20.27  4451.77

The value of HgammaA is 2.6 A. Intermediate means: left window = 20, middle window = 18.9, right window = 20.3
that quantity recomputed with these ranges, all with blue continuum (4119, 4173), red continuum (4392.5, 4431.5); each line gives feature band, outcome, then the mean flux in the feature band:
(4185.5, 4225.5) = 0.3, 20.8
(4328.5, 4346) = 3.2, 16.9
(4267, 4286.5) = 0.4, 20.3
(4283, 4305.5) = 0.8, 20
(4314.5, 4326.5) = 0.2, 20.3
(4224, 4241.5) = 0.4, 20.4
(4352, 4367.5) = -0.4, 21.1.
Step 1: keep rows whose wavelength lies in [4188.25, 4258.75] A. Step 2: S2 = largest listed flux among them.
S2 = 21.63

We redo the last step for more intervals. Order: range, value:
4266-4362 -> 21.54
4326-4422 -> 21.9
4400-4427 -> 21.09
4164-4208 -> 21.94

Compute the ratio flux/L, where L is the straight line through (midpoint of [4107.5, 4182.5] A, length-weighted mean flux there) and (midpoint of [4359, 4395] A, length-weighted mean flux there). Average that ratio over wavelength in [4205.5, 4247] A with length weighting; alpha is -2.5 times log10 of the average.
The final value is 0.006 mag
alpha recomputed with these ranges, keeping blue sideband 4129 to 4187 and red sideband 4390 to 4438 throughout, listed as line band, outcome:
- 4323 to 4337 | 0.08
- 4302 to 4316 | 0.05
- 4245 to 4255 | 0.02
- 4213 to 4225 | 0.01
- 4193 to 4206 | 0.01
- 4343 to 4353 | 0.08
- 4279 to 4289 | 0.02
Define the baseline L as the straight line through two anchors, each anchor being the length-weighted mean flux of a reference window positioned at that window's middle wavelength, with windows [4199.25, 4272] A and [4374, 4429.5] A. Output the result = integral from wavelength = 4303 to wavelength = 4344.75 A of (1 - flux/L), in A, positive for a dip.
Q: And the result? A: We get 3.6 A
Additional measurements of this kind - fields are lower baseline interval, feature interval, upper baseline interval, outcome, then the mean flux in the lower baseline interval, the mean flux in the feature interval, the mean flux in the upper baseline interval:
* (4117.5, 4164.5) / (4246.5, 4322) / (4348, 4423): 1.4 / 21.1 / 20.3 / 20.4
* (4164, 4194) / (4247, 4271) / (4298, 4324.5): -0.4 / 21.1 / 20.7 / 20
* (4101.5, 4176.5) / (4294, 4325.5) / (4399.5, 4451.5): 0.6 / 20.6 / 20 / 20.3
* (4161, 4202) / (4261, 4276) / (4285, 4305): -0.2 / 21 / 20.5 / 19.9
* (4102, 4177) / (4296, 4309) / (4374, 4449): 0.5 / 20.7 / 19.7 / 20.3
